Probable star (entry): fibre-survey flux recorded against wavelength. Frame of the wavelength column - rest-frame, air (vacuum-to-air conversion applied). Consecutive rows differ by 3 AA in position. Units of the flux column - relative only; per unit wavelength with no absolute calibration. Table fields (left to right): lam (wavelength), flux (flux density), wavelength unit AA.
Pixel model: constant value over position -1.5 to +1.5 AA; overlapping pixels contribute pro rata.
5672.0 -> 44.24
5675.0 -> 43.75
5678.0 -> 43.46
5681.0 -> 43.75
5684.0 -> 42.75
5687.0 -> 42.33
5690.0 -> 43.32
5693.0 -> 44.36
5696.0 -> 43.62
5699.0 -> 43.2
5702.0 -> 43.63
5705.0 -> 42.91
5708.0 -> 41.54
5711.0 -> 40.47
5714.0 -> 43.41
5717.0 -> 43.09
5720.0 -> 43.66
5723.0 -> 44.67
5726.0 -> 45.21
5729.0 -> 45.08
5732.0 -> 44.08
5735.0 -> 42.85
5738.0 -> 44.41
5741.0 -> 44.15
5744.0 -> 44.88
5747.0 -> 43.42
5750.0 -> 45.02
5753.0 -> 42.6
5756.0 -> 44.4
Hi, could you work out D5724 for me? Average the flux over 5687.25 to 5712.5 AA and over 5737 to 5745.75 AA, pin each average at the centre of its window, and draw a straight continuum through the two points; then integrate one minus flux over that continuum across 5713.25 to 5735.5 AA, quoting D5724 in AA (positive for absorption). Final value -0.1 AA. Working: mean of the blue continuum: 42.9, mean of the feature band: 44.1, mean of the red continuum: 44.5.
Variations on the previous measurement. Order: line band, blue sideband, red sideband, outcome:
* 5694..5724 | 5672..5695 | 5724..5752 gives 0.58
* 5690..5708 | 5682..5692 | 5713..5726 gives -0.03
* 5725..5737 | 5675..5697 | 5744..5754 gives -0.14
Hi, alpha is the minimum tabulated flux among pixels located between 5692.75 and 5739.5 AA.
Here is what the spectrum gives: 40.47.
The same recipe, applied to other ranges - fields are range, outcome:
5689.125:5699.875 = 43.2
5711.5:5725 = 43.09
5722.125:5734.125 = 44.08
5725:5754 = 42.6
